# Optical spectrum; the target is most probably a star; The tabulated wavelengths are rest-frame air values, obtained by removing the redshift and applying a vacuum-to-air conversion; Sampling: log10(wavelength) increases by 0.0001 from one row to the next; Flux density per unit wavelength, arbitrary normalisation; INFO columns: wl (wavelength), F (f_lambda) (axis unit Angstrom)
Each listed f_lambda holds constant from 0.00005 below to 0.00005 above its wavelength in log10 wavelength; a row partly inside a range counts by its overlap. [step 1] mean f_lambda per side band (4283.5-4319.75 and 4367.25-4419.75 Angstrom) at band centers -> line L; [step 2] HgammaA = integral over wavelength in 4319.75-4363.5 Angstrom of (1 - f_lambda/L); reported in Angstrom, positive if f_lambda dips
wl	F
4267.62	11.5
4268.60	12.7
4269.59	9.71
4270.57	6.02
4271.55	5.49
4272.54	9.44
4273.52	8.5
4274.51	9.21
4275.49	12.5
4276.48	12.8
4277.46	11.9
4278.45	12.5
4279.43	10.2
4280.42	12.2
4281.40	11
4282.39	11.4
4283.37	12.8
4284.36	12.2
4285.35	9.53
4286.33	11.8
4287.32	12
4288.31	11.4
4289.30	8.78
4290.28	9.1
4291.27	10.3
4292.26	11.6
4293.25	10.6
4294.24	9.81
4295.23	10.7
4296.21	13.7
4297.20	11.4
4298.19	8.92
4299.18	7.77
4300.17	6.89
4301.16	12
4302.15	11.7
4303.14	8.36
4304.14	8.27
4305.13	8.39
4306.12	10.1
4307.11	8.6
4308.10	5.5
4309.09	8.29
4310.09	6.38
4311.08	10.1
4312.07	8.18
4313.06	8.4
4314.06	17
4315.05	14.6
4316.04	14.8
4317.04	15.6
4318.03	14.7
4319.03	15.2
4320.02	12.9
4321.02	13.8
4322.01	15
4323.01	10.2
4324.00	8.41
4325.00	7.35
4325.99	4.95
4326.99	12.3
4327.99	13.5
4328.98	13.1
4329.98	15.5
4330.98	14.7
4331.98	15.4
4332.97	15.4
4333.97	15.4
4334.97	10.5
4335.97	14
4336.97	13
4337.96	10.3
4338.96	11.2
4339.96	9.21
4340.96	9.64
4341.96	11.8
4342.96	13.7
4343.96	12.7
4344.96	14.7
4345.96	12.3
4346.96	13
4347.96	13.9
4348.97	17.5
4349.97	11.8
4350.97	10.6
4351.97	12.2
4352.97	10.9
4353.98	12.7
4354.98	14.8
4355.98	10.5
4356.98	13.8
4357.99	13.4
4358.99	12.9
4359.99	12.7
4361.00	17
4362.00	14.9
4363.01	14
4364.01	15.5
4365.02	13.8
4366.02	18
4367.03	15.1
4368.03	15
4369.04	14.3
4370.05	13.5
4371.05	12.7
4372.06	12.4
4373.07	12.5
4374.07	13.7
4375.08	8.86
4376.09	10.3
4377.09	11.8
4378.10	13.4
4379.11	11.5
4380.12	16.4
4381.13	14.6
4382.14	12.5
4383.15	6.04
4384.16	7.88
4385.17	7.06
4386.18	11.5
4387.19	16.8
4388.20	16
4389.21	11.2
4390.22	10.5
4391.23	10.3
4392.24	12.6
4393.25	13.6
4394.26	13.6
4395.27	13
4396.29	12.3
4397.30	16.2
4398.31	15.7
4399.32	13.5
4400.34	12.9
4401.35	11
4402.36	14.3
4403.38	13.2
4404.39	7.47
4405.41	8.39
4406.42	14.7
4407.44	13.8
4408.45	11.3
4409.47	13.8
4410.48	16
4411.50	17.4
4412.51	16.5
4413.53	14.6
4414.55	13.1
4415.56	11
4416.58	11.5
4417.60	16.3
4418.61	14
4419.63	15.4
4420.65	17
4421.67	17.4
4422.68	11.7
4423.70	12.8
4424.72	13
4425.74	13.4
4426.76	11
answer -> -4.0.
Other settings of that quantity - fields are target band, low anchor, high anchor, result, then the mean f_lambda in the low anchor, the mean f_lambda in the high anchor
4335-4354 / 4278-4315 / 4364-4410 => -1.3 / 10.3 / 12.7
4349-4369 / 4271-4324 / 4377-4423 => -2.6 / 10.8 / 13.1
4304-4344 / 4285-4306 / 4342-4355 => 0.1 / 10.1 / 13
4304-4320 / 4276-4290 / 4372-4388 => 0.7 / 11.4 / 11.8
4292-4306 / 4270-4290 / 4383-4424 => 1.2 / 10.6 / 13.1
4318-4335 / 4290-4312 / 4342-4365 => -2.0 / 9.45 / 13.4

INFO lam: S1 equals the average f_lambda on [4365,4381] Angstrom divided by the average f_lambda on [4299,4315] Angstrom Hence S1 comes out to 1.4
